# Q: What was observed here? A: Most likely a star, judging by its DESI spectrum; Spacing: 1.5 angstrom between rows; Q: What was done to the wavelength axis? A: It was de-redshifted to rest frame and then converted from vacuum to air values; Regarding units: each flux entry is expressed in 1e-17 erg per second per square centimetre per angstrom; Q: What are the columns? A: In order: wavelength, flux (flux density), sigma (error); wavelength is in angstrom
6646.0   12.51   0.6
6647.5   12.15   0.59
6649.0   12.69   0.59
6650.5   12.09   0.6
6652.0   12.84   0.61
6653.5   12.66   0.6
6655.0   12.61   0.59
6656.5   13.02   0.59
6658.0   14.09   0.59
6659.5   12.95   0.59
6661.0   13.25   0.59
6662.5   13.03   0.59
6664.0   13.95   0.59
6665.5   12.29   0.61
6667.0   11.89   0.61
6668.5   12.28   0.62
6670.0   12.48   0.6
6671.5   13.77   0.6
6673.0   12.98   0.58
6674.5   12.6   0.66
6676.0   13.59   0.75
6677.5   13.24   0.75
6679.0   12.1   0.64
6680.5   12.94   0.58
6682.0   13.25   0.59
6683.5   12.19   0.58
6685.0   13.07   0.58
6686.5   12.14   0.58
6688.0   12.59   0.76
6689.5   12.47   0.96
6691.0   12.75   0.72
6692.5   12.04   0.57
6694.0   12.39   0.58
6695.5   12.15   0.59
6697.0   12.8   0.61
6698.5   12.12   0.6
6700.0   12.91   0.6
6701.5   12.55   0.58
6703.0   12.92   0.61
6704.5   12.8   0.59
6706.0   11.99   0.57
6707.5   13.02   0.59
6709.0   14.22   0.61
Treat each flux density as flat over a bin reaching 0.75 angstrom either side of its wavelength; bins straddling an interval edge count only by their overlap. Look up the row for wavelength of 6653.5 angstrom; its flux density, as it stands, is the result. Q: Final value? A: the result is 12.66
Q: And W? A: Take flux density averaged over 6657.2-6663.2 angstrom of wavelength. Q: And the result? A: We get 13.3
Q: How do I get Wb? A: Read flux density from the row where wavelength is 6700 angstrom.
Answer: 12.91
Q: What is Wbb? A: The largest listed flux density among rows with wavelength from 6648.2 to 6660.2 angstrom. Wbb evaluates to 14.09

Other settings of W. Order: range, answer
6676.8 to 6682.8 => 12.9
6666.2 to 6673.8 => 12.7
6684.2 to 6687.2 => 12.6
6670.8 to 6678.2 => 13.2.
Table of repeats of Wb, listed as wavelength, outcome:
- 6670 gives 12.48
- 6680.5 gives 12.94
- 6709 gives 14.22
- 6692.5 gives 12.04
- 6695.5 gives 12.15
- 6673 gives 12.98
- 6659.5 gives 12.95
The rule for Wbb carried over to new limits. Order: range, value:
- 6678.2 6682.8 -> 13.25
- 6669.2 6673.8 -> 13.77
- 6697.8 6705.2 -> 12.92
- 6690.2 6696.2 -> 12.75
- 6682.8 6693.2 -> 13.07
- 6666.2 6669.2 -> 12.28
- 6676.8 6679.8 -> 13.24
